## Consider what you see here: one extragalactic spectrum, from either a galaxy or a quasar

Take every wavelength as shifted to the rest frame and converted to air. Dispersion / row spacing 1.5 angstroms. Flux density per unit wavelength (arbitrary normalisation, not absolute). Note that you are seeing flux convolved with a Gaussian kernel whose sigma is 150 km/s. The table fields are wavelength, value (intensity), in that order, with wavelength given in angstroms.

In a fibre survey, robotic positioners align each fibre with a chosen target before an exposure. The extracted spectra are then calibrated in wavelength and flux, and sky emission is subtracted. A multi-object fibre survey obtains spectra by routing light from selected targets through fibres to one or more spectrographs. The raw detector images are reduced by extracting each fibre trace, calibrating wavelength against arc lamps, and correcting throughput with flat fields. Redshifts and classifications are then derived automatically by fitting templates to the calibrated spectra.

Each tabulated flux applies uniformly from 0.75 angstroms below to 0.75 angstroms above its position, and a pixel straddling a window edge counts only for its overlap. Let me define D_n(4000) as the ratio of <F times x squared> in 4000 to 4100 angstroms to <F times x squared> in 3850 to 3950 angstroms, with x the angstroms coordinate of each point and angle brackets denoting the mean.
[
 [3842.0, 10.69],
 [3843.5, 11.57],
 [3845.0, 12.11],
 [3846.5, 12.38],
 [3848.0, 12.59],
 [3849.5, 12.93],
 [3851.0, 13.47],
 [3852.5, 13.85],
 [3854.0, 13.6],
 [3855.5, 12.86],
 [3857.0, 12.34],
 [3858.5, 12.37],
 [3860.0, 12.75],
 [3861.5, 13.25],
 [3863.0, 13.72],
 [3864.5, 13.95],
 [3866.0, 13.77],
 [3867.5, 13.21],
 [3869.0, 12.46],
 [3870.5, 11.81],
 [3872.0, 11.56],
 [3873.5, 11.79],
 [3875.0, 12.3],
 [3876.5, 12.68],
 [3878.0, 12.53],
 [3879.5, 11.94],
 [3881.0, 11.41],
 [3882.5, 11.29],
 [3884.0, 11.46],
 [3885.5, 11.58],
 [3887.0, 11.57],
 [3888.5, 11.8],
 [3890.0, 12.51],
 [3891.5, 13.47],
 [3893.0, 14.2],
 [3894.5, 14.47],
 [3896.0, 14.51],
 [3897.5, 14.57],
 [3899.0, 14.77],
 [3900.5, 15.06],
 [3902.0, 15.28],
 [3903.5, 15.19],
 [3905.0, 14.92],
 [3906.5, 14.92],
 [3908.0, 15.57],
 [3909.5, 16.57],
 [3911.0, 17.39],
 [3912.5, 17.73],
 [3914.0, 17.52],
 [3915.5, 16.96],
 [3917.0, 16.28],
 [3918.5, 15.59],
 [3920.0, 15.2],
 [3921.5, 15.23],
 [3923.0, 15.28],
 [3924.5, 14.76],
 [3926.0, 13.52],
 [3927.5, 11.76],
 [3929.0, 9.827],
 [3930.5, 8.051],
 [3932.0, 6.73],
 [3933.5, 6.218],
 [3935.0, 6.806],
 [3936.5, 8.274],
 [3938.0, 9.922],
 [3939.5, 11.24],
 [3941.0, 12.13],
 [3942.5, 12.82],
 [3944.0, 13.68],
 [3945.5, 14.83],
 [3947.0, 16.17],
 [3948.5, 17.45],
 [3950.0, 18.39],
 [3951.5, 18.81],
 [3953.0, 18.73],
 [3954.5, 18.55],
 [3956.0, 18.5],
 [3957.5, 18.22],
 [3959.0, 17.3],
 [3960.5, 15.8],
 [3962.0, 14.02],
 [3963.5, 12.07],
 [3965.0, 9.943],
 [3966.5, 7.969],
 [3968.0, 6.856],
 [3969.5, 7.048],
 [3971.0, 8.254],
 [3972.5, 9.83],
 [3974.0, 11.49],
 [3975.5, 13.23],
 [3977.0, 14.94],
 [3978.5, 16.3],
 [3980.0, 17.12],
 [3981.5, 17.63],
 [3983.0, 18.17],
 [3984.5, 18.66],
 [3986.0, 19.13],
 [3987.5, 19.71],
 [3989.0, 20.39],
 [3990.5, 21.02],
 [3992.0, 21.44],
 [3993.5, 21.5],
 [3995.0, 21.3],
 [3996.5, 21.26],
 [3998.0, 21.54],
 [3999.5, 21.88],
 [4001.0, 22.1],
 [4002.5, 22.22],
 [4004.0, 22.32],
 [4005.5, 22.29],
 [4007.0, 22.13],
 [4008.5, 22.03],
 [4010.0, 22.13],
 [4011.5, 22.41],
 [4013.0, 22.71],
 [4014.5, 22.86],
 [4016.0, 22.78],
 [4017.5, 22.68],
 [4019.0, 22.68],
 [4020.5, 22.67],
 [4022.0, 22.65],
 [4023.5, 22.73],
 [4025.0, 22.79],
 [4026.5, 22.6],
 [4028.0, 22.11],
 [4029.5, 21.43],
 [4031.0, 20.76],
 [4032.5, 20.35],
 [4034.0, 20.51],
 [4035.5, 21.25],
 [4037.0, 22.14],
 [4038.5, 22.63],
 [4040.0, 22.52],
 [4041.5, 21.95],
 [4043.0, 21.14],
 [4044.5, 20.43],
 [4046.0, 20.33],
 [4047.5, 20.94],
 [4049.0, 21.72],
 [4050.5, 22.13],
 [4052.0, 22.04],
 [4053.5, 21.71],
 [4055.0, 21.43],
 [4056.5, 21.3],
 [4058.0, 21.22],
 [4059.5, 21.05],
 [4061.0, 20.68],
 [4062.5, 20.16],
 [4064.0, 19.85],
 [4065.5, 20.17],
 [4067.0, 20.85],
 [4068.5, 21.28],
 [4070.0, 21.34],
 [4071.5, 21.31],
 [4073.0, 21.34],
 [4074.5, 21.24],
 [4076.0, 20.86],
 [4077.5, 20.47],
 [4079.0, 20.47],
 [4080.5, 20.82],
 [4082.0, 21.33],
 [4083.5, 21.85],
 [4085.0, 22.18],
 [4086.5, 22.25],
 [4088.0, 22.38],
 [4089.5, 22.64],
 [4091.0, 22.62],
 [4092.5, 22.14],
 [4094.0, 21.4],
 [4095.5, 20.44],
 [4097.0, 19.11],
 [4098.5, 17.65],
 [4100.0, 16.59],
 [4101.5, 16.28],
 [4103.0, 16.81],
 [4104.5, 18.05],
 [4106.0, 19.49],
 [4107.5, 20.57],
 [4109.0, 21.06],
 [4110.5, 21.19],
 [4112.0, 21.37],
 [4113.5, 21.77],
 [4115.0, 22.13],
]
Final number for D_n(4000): 1.7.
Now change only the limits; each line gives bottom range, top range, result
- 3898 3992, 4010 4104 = 1.55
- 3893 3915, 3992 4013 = 1.48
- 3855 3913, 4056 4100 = 1.72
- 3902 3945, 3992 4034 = 1.74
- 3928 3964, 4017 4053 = 1.68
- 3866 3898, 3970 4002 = 1.51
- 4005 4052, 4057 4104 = 0.96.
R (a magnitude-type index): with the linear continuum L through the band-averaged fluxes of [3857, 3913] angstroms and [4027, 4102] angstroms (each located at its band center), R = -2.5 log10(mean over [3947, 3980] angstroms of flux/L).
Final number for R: 0.18 mag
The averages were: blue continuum 13.5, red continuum 21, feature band 14.1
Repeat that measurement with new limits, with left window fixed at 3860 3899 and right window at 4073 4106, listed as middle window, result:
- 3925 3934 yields 0.452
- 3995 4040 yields -0.238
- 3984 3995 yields -0.213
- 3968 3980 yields 0.360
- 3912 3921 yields -0.170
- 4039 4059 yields -0.138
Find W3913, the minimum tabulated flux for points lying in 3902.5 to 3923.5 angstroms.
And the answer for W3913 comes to 14.92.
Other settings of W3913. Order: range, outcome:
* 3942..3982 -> 6.856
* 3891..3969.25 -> 6.218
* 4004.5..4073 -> 19.85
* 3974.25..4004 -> 13.23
